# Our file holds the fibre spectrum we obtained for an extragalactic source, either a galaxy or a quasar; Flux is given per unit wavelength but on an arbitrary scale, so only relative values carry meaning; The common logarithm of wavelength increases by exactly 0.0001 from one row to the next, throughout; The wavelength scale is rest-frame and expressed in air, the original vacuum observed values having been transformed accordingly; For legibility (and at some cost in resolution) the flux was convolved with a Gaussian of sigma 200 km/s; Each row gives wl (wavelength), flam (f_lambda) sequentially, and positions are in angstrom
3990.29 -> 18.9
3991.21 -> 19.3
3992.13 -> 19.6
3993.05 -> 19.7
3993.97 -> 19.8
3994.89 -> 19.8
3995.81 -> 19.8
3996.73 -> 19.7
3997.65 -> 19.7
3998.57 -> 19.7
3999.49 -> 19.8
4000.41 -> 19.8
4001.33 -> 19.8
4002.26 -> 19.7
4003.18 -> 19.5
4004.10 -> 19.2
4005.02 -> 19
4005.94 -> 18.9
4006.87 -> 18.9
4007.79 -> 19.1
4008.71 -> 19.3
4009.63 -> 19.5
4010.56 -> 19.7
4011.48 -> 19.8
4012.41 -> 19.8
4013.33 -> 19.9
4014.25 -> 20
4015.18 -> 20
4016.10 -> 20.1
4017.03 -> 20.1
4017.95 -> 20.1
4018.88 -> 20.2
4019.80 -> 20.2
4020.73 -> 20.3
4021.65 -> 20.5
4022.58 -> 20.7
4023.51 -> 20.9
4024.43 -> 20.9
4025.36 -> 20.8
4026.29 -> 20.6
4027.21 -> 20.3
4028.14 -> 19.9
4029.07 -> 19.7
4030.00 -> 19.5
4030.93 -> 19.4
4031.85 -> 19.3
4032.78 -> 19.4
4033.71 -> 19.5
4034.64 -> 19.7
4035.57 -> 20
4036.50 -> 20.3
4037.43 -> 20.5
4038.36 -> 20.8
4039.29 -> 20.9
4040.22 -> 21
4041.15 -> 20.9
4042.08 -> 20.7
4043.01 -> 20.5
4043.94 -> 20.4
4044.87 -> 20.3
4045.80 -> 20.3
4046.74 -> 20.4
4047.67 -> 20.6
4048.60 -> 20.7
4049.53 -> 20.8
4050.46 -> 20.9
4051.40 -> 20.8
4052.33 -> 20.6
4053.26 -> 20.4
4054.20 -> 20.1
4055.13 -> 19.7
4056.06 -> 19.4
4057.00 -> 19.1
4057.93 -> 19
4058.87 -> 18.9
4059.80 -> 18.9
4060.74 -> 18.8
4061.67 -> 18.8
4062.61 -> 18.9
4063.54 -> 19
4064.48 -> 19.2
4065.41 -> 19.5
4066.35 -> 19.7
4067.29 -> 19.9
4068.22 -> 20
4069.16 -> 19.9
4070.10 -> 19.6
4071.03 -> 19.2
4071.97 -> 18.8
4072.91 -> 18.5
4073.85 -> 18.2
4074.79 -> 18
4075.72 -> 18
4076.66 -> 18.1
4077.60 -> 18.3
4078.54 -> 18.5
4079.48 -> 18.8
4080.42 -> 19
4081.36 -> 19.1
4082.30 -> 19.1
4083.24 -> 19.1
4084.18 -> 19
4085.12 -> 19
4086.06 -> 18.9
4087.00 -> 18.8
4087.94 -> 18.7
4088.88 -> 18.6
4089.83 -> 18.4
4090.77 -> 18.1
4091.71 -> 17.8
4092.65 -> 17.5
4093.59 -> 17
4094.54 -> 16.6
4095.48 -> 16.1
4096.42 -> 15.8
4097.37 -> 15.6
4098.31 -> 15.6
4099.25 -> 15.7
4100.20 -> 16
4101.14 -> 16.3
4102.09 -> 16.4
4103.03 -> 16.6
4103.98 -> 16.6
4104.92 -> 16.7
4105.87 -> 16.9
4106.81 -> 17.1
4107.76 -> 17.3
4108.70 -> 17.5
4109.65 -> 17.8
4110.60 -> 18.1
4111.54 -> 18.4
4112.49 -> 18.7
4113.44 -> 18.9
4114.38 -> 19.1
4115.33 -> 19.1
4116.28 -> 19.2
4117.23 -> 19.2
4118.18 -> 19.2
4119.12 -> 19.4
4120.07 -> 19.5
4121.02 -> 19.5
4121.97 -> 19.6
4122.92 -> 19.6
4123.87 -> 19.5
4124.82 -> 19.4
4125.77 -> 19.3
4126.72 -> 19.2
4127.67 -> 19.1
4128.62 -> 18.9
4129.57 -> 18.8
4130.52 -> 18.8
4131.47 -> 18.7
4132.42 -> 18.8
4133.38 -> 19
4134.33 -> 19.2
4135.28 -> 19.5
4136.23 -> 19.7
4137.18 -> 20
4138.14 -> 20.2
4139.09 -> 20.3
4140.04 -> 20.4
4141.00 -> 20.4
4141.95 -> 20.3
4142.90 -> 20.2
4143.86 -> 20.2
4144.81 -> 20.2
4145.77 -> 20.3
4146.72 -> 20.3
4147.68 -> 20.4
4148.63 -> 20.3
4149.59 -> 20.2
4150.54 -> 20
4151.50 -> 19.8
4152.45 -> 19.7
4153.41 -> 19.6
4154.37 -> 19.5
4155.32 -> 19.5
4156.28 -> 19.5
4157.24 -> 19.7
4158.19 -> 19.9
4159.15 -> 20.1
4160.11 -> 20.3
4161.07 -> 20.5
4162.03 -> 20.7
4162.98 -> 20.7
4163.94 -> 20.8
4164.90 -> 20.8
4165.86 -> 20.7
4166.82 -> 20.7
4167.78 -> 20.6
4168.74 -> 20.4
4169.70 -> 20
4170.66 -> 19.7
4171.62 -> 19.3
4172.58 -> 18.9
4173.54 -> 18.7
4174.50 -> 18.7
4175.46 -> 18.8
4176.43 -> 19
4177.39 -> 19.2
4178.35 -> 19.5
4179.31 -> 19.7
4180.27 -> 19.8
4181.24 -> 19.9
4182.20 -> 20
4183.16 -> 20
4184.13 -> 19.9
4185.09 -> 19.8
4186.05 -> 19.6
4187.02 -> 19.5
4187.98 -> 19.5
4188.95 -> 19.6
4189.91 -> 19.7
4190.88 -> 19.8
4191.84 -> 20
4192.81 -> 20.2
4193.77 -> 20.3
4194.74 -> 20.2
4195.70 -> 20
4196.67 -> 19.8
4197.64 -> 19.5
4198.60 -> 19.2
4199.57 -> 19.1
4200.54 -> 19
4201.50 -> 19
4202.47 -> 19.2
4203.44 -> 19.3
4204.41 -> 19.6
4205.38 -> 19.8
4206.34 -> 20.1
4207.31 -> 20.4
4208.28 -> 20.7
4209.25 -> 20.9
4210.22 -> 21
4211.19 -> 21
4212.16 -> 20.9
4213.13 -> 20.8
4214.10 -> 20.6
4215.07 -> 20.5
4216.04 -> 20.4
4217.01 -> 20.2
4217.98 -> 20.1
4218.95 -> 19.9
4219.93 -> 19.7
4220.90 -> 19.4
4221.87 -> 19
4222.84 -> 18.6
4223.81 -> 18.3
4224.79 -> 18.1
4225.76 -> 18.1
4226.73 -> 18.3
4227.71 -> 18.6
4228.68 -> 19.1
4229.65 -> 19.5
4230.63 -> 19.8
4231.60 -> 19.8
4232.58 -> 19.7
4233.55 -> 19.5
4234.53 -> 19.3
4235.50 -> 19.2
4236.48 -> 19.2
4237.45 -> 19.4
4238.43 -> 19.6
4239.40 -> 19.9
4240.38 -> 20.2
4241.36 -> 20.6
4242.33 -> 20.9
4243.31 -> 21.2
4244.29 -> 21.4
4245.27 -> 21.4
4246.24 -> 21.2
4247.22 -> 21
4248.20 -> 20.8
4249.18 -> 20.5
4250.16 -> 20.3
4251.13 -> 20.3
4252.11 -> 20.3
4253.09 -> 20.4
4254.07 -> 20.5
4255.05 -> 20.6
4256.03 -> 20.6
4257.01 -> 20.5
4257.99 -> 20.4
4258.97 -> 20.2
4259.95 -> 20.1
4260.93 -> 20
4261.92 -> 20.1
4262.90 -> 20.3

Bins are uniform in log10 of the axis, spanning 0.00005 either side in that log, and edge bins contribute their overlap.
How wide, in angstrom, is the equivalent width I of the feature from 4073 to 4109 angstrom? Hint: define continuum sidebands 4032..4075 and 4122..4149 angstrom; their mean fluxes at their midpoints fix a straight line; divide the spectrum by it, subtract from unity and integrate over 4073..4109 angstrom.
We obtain 3.9 angstrom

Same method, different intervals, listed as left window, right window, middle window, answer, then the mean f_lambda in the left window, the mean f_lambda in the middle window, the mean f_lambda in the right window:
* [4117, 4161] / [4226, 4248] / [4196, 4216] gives -0.2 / 19.7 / 20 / 19.9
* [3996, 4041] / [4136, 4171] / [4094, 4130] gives 3.9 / 19.9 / 18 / 20.2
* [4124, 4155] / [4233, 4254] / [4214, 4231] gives 0.7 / 19.7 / 19.3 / 20.3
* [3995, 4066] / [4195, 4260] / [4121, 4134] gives 0.5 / 19.9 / 19.1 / 20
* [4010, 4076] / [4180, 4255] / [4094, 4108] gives 2.5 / 19.9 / 16.3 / 19.9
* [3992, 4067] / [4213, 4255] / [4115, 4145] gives 0.6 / 19.9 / 19.5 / 19.9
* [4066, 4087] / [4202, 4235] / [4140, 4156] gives -0.6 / 18.9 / 20.1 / 19.7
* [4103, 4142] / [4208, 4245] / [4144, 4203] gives -1.4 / 18.9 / 19.8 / 19.8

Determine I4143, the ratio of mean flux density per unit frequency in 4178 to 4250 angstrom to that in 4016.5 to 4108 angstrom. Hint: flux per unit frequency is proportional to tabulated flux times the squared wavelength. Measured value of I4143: 1.1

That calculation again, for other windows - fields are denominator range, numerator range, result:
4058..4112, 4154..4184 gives 1.14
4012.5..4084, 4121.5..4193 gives 1.06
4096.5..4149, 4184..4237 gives 1.10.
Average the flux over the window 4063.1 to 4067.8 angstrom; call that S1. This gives 19.5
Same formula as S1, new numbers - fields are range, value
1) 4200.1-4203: 19.1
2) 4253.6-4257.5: 20.5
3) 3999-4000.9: 19.8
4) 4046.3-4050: 20.7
